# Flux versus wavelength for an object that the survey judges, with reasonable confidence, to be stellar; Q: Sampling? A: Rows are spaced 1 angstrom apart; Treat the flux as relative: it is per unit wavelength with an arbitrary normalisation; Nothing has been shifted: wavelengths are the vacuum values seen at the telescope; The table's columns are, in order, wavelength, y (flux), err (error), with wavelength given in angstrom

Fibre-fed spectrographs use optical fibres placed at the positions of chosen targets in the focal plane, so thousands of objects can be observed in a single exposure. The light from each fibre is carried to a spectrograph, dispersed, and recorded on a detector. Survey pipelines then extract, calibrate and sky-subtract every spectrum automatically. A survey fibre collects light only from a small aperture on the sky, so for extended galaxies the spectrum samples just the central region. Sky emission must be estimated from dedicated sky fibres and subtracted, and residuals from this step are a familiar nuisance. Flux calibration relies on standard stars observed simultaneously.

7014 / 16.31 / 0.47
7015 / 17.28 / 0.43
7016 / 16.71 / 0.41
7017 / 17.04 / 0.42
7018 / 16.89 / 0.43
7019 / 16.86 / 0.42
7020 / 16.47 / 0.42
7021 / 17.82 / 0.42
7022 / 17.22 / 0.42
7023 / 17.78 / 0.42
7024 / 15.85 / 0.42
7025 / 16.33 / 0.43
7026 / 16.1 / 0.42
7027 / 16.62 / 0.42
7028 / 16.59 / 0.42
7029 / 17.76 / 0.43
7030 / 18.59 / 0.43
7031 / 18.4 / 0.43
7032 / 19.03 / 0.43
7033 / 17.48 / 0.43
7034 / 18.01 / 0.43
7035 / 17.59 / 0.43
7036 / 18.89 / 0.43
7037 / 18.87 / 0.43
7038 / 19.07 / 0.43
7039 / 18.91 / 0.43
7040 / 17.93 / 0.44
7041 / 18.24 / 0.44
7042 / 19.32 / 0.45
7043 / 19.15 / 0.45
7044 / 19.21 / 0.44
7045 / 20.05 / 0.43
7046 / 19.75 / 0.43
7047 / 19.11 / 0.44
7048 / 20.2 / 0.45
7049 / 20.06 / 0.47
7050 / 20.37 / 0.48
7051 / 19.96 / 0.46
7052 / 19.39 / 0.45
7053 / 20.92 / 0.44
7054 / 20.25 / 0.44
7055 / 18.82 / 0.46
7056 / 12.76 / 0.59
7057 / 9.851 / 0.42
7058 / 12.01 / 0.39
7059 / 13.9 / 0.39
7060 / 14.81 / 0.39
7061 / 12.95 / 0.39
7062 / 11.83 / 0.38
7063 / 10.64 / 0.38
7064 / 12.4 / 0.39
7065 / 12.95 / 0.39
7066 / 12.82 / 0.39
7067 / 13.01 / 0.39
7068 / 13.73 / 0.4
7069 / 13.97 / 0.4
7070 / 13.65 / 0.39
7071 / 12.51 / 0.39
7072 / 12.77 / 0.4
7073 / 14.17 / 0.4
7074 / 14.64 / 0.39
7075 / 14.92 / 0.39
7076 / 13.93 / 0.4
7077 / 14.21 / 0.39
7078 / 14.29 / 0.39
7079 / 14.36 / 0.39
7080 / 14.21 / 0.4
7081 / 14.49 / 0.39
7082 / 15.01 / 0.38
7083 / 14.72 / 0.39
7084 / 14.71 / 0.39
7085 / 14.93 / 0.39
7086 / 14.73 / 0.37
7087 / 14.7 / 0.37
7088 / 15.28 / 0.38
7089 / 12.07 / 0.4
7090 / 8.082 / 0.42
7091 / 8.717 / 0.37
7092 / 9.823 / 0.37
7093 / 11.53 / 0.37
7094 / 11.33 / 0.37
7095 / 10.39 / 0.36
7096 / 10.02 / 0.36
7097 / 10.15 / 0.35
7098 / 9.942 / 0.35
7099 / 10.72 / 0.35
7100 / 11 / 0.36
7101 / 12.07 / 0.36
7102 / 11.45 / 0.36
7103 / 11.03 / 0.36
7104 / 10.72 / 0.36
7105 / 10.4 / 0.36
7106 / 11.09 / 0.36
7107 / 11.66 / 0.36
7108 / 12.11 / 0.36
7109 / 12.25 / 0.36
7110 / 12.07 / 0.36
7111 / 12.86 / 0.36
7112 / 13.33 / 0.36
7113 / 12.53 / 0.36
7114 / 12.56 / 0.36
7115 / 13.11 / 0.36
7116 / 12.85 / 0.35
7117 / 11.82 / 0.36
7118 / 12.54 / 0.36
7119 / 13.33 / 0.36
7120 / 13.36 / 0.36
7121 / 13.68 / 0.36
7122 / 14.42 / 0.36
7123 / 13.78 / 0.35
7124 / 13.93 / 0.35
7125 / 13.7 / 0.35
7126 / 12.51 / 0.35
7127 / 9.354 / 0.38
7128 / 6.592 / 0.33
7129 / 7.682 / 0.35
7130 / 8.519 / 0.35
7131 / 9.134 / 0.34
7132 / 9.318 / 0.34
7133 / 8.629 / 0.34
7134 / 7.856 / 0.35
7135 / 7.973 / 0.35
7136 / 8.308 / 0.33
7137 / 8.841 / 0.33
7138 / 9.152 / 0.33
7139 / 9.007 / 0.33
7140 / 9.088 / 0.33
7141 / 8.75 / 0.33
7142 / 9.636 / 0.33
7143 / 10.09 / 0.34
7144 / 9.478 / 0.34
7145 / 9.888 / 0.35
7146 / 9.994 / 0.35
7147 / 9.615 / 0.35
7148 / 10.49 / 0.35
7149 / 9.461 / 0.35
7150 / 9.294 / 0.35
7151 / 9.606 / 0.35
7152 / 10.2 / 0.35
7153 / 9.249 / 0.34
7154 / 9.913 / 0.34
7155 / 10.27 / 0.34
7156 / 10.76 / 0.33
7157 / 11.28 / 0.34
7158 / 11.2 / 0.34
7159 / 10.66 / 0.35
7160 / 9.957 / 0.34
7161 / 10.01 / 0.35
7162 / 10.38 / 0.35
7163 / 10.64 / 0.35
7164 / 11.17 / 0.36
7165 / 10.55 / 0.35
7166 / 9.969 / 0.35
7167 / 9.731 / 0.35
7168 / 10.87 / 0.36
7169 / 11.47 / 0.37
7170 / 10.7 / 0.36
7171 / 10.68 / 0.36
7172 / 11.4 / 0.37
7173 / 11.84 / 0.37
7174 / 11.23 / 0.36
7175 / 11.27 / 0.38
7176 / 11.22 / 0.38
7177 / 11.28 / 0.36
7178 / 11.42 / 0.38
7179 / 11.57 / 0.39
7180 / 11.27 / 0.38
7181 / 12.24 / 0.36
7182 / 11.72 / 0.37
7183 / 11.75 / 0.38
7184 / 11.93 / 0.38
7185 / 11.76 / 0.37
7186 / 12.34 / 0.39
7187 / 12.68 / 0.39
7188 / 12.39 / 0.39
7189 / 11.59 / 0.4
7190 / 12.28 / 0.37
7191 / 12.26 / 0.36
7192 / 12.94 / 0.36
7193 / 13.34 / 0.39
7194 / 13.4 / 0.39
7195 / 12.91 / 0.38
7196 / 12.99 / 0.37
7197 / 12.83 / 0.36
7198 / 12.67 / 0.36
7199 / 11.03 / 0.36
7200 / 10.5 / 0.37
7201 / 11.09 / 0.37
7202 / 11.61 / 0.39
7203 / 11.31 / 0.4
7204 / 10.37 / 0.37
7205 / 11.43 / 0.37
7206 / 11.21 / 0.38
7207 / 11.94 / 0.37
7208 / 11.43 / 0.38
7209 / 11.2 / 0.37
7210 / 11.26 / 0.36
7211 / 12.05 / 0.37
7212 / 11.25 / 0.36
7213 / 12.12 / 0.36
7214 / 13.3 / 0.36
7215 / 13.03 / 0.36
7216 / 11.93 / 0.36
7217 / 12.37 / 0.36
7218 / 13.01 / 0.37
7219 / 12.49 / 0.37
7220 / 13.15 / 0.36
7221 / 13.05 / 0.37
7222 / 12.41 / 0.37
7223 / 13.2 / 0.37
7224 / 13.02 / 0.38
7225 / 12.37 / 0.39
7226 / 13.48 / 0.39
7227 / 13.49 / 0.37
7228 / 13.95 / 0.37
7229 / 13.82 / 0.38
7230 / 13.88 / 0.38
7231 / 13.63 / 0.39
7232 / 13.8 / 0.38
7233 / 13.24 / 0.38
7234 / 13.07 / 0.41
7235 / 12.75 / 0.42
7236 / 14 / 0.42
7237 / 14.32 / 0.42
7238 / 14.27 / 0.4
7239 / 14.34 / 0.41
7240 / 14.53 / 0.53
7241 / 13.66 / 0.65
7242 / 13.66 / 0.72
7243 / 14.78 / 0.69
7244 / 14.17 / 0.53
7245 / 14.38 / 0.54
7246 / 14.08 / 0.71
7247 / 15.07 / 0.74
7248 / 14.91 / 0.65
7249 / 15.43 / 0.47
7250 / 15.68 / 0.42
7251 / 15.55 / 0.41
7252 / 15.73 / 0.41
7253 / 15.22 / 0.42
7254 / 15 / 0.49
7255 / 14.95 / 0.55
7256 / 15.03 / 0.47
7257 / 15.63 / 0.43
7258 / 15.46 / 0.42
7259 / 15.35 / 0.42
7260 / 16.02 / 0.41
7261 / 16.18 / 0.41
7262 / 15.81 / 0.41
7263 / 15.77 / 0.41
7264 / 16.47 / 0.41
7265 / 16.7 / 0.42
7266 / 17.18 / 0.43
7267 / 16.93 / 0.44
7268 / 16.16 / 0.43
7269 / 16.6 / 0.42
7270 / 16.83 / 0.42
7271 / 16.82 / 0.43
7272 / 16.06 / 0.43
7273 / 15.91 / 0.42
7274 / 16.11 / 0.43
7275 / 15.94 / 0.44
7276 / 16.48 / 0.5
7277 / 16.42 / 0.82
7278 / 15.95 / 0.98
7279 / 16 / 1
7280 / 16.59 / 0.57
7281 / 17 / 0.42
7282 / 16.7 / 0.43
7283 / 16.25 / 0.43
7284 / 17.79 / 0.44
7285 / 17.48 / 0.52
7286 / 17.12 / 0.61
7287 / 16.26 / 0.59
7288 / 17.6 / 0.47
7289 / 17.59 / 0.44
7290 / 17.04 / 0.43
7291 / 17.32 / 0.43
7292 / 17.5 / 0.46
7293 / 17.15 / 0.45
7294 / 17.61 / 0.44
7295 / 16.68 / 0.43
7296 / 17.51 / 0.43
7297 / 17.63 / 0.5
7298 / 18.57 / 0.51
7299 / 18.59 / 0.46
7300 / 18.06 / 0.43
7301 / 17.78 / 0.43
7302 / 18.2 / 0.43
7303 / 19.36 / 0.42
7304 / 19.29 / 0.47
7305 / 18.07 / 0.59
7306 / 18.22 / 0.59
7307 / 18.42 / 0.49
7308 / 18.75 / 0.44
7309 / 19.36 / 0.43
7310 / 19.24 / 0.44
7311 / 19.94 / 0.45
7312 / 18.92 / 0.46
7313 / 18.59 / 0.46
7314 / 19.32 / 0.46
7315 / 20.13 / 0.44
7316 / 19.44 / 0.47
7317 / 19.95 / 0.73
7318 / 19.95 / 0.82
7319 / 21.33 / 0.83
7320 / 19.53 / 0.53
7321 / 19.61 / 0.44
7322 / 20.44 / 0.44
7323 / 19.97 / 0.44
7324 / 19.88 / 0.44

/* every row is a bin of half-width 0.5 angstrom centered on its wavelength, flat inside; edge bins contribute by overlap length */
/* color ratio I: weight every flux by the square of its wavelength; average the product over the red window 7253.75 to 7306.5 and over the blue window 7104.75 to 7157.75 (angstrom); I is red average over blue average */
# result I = 1.6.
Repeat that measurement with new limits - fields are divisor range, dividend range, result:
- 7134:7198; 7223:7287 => 1.44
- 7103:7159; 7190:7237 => 1.20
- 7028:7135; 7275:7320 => 1.37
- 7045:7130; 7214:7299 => 1.20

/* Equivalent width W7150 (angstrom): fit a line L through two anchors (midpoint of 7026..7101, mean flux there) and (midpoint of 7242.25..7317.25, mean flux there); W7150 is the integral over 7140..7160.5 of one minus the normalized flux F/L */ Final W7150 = 7.6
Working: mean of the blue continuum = 15.2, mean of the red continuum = 16.9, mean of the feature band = 9.97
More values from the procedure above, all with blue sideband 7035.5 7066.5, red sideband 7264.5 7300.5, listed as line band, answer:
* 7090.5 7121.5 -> 9.7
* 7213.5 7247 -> 6.8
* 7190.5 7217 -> 7.8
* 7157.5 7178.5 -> 7.6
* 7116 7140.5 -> 9.2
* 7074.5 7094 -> 4.1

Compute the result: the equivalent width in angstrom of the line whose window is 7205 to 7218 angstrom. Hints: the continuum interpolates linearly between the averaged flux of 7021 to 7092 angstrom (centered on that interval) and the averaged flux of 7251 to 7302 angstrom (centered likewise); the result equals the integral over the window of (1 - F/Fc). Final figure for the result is 3.5 angstrom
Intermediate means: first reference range 15.8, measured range 11.9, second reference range 16.6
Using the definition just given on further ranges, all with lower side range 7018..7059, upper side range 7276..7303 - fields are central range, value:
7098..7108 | 3.7 angstrom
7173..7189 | 5.3 angstrom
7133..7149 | 7.6 angstrom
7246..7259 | 1.6 angstrom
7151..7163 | 5.0 angstrom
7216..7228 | 3.1 angstrom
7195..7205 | 3.3 angstrom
